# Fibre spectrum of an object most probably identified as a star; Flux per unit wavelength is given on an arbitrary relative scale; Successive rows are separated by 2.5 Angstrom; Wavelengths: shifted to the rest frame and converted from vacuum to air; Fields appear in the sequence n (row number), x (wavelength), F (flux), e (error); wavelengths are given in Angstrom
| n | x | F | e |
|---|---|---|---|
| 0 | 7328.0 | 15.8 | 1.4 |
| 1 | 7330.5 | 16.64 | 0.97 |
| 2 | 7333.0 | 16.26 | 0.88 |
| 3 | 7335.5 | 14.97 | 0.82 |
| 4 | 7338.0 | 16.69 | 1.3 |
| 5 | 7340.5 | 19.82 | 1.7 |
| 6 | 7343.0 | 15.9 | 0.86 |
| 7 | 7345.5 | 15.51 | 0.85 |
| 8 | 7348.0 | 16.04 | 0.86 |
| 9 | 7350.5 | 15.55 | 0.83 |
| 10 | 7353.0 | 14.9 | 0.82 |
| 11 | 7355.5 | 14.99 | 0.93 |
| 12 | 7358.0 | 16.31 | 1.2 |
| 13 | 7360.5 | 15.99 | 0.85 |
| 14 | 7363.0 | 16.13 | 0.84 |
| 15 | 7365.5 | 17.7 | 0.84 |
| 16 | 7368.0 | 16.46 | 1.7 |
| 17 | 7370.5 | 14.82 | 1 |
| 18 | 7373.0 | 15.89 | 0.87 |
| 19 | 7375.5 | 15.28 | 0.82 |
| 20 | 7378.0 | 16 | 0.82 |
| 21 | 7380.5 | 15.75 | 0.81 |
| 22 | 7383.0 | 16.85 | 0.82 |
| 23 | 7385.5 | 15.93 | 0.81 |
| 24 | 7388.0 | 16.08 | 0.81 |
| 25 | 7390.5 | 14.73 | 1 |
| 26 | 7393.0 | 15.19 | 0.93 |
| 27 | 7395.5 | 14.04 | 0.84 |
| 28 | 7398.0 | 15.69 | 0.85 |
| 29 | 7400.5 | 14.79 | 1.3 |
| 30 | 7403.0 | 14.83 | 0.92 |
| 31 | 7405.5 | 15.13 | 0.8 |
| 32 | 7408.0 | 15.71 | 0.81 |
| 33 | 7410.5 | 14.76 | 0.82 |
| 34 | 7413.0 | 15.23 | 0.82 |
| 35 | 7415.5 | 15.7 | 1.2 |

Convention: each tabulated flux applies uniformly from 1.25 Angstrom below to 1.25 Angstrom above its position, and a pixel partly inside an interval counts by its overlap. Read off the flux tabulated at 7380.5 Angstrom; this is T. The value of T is 15.75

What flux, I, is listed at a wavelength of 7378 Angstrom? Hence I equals 16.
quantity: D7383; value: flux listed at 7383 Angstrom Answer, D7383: 16.85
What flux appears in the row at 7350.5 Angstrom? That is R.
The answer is 15.55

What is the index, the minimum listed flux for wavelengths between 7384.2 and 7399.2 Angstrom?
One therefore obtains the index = 14.04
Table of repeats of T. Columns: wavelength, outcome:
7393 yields 15.19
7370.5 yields 14.82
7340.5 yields 19.82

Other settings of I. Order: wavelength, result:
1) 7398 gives 15.69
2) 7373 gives 15.89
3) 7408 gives 15.71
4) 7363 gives 16.13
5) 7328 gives 15.8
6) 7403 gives 14.83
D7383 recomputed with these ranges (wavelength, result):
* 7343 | 15.9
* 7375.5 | 15.28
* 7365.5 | 17.7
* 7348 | 16.04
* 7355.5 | 14.99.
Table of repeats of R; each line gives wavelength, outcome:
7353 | 14.9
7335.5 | 14.97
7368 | 16.46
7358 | 16.31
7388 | 16.08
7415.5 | 15.7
